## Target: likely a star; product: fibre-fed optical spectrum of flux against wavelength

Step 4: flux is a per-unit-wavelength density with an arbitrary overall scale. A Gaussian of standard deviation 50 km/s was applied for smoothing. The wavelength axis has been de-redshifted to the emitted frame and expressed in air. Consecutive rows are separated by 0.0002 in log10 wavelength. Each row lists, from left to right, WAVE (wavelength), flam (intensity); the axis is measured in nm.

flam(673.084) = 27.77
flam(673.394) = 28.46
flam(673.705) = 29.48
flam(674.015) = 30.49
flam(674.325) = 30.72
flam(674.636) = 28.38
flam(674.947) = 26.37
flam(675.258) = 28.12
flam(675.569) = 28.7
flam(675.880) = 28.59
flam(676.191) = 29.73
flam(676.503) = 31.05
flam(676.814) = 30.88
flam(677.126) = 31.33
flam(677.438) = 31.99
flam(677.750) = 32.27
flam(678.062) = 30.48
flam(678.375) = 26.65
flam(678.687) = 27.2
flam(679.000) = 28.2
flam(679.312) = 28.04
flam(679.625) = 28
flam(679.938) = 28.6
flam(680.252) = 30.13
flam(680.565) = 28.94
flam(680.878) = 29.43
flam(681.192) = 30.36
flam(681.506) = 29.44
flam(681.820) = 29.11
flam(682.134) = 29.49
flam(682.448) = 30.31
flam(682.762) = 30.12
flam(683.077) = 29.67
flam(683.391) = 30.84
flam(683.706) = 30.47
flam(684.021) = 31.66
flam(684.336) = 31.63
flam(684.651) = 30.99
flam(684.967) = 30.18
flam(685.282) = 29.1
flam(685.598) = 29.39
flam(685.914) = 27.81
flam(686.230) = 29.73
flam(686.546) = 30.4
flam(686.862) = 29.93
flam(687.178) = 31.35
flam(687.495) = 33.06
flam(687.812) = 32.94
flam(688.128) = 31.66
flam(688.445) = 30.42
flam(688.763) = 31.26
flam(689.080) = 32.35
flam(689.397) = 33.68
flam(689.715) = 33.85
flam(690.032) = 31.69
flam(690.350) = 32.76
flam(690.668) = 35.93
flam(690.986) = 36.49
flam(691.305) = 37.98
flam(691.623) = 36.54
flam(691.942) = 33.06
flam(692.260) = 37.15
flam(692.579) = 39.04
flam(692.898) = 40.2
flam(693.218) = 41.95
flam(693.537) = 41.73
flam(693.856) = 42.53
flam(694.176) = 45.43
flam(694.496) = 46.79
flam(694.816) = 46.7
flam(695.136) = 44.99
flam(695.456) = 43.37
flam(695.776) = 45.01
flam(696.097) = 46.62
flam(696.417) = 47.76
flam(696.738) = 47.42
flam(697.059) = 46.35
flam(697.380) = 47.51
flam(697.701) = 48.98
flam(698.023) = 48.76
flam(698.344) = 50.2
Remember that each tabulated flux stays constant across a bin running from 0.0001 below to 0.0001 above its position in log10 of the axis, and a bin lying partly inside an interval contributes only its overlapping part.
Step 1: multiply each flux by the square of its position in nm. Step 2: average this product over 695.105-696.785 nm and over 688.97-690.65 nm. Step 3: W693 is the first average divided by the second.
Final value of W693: 1.4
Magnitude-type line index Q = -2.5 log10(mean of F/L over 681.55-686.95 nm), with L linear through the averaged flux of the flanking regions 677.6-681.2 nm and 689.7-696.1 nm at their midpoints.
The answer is 0.098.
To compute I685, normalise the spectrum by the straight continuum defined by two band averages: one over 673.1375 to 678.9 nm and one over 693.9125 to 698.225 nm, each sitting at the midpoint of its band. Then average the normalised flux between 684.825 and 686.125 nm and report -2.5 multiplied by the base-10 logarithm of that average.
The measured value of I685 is 0.27 mag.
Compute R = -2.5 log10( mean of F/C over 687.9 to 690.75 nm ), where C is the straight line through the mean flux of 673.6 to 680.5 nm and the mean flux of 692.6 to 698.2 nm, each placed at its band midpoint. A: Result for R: 0.22 mag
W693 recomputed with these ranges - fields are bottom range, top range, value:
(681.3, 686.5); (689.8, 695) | 1.34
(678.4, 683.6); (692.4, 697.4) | 1.59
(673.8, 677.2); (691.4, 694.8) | 1.45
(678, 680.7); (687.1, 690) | 1.17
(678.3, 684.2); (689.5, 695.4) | 1.38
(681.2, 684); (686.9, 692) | 1.13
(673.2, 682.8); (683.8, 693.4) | 1.17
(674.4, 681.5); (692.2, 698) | 1.60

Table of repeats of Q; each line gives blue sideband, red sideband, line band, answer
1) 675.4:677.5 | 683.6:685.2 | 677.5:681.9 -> 0.05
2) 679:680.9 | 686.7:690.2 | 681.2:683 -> -0.01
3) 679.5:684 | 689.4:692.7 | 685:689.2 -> 0.08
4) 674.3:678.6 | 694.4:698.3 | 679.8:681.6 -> 0.13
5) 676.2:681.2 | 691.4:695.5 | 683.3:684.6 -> 0.09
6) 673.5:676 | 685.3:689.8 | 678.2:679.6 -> 0.08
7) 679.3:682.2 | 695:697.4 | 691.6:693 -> 0.13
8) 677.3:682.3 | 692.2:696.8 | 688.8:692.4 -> 0.16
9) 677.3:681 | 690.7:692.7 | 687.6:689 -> 0.10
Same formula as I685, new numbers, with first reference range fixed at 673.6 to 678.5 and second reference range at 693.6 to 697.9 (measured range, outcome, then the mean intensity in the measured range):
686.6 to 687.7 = 0.23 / 31.4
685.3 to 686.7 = 0.28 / 29.3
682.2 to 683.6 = 0.17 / 30.2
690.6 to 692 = 0.17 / 36.2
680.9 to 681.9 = 0.15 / 29.6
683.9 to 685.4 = 0.20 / 30.7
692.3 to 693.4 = 0.09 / 40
